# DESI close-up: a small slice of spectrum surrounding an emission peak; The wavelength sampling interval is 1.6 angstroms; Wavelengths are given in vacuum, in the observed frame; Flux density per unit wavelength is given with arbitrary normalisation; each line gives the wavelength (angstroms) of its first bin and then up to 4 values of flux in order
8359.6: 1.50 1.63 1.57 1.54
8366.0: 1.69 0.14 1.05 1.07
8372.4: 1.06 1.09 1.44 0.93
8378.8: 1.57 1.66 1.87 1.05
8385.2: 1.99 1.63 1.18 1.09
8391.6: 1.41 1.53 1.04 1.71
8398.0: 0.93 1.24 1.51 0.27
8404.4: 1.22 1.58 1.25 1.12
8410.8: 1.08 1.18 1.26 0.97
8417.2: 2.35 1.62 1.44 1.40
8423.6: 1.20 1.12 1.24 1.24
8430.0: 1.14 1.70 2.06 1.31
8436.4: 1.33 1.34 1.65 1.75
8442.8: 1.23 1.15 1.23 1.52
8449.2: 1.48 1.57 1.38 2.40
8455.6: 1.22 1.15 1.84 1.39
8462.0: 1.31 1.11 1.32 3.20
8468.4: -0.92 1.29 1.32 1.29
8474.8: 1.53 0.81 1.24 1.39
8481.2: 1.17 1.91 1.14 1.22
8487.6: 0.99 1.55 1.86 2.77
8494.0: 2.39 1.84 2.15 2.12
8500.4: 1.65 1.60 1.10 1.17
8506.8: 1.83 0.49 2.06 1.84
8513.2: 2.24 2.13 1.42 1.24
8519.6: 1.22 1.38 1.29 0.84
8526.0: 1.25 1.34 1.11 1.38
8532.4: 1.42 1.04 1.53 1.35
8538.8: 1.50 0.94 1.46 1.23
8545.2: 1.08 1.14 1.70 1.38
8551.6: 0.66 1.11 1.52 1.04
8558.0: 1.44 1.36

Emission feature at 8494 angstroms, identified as [S II] 6716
